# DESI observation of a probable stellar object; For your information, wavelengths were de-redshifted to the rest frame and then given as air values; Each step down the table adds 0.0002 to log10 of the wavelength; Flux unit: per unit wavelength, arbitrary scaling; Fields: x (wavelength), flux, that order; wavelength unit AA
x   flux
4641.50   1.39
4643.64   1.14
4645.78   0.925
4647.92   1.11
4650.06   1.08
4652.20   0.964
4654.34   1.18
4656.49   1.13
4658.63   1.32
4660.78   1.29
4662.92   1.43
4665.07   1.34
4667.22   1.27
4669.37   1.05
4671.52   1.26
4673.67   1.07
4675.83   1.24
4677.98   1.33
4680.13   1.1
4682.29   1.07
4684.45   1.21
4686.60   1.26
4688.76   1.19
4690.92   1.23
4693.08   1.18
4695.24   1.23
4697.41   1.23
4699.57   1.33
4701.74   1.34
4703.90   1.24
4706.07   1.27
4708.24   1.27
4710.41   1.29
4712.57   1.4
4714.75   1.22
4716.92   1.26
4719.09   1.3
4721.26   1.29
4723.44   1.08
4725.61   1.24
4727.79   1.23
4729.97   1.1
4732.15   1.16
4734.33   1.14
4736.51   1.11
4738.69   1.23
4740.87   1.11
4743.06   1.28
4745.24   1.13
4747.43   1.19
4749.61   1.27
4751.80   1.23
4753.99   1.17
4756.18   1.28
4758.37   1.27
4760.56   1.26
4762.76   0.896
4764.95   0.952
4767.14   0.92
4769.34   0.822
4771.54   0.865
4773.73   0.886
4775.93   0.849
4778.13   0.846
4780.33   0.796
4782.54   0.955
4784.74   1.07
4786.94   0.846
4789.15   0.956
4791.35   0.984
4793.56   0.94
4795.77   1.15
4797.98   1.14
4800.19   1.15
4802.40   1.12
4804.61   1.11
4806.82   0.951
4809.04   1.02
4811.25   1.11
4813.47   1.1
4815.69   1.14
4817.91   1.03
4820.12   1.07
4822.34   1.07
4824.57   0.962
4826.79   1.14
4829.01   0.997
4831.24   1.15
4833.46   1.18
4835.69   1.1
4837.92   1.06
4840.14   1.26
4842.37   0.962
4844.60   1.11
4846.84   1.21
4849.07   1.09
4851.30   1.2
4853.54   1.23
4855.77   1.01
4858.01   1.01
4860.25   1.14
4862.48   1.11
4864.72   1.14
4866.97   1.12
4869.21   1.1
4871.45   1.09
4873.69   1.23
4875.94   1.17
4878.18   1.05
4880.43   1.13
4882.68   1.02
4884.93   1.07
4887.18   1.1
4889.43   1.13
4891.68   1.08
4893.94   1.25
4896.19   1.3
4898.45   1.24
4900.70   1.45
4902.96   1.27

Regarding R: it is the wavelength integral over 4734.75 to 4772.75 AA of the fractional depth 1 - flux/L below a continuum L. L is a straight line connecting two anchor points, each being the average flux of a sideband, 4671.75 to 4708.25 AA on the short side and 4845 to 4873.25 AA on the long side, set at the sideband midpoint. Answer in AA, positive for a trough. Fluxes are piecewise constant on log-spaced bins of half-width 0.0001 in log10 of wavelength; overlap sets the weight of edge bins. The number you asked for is 2.2 AA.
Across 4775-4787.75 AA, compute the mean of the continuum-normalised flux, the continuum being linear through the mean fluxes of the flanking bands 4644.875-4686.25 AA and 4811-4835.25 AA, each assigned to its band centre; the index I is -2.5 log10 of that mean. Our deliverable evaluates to 0.23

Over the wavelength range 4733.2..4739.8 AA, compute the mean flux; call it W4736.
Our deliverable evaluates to 1.16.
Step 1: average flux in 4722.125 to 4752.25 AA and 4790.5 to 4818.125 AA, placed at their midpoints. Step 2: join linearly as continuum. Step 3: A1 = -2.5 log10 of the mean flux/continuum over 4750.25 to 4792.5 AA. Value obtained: 0.135 mag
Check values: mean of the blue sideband 1.18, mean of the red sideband 1.07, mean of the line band 0.995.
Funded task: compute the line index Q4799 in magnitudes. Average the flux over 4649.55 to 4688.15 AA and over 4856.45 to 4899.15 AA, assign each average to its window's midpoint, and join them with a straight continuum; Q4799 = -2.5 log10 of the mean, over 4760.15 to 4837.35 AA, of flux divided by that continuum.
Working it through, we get 0.14 mag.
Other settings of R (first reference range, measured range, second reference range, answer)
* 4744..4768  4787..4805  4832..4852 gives 1.33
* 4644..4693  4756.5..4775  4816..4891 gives 2.39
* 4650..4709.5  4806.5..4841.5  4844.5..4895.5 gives 1.84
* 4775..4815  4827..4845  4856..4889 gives -0.78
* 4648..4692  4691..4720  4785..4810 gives -3.00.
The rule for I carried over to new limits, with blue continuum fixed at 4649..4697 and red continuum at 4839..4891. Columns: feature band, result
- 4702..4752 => -0.04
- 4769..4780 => 0.33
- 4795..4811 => 0.05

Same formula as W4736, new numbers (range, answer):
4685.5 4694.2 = 1.22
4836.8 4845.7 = 1.1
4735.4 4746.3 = 1.17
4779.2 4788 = 0.917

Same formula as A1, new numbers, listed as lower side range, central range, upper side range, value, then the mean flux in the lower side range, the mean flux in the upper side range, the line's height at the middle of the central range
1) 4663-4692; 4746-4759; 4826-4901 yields -0.05 mag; 1.21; 1.13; 1.18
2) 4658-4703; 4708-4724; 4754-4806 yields -0.10 mag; 1.24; 1.01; 1.15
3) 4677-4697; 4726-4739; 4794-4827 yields -0.01 mag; 1.2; 1.08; 1.16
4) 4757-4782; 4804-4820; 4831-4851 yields -0.01 mag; 0.946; 1.13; 1.05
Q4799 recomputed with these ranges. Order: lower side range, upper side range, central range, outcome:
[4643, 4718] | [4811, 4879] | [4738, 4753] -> -0.030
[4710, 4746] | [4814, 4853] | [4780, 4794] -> 0.216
